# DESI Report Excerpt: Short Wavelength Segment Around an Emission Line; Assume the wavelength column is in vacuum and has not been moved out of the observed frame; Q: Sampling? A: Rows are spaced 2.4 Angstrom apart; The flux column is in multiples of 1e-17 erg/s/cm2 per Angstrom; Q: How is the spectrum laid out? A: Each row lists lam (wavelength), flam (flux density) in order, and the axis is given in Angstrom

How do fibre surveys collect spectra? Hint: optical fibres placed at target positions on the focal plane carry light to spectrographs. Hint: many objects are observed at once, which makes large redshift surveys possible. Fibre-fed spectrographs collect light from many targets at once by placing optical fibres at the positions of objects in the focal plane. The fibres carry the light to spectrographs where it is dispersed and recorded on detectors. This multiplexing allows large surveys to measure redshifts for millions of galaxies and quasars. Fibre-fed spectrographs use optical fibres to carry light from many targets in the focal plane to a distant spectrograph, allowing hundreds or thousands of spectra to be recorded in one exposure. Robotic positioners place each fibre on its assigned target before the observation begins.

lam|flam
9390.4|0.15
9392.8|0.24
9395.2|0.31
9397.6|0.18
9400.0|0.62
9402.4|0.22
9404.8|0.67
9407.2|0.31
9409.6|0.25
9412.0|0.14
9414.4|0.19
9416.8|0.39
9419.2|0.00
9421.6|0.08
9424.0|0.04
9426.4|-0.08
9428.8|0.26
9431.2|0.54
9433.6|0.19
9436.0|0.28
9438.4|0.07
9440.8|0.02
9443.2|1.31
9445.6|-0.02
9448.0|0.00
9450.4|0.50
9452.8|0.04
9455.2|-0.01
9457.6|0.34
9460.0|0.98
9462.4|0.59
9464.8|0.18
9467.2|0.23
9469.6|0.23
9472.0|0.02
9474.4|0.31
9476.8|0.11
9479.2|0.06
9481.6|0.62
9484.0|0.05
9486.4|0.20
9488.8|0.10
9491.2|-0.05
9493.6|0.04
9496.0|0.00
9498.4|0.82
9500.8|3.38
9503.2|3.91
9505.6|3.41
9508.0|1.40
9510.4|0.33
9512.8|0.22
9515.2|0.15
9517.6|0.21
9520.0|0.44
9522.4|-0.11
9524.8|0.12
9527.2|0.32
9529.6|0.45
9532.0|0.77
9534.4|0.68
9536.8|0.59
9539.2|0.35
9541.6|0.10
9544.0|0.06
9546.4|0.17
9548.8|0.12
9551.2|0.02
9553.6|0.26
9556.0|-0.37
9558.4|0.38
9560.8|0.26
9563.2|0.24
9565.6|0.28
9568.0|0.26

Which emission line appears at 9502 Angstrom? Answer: H-alpha 6563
